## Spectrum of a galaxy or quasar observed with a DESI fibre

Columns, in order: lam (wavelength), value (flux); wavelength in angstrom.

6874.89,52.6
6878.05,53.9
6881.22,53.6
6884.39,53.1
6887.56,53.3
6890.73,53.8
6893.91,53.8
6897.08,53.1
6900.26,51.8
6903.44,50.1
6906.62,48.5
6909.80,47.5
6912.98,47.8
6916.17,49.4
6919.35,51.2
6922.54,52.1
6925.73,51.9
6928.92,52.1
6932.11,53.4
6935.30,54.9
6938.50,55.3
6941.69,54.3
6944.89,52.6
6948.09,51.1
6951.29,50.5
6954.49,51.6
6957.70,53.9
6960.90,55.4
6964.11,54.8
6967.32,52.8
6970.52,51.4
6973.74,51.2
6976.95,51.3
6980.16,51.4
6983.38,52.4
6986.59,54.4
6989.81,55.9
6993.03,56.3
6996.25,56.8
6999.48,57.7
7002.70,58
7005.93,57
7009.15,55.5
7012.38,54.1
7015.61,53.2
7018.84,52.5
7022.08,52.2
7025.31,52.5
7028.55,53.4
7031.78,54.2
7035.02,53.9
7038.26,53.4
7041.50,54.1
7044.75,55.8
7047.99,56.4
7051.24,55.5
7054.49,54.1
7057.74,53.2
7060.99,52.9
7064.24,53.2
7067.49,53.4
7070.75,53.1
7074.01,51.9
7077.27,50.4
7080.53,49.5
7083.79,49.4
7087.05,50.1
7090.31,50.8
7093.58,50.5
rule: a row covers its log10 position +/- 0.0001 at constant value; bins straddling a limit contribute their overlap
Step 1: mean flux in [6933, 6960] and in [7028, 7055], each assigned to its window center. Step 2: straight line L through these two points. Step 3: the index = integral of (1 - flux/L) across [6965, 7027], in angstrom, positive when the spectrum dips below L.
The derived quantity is -0.2 angstrom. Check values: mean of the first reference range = 53.1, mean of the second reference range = 54.6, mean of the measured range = 54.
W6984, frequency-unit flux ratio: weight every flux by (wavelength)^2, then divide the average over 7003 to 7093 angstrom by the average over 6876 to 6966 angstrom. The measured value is 1.05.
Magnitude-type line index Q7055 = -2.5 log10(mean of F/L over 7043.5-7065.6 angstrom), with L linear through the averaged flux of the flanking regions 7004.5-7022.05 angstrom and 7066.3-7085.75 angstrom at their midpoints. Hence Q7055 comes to -0.04 mag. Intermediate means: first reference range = 54.2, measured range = 54.4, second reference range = 51.2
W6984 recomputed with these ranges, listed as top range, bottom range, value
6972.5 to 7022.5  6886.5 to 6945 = 1.07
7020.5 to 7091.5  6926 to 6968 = 1.02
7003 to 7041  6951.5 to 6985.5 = 1.04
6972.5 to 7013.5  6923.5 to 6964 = 1.05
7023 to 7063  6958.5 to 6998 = 1.03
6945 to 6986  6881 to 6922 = 1.04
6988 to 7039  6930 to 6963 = 1.05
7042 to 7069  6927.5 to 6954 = 1.06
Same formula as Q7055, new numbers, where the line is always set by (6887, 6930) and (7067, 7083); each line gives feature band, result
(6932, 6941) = -0.07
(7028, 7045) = -0.06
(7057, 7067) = -0.04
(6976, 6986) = -0.02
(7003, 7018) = -0.08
